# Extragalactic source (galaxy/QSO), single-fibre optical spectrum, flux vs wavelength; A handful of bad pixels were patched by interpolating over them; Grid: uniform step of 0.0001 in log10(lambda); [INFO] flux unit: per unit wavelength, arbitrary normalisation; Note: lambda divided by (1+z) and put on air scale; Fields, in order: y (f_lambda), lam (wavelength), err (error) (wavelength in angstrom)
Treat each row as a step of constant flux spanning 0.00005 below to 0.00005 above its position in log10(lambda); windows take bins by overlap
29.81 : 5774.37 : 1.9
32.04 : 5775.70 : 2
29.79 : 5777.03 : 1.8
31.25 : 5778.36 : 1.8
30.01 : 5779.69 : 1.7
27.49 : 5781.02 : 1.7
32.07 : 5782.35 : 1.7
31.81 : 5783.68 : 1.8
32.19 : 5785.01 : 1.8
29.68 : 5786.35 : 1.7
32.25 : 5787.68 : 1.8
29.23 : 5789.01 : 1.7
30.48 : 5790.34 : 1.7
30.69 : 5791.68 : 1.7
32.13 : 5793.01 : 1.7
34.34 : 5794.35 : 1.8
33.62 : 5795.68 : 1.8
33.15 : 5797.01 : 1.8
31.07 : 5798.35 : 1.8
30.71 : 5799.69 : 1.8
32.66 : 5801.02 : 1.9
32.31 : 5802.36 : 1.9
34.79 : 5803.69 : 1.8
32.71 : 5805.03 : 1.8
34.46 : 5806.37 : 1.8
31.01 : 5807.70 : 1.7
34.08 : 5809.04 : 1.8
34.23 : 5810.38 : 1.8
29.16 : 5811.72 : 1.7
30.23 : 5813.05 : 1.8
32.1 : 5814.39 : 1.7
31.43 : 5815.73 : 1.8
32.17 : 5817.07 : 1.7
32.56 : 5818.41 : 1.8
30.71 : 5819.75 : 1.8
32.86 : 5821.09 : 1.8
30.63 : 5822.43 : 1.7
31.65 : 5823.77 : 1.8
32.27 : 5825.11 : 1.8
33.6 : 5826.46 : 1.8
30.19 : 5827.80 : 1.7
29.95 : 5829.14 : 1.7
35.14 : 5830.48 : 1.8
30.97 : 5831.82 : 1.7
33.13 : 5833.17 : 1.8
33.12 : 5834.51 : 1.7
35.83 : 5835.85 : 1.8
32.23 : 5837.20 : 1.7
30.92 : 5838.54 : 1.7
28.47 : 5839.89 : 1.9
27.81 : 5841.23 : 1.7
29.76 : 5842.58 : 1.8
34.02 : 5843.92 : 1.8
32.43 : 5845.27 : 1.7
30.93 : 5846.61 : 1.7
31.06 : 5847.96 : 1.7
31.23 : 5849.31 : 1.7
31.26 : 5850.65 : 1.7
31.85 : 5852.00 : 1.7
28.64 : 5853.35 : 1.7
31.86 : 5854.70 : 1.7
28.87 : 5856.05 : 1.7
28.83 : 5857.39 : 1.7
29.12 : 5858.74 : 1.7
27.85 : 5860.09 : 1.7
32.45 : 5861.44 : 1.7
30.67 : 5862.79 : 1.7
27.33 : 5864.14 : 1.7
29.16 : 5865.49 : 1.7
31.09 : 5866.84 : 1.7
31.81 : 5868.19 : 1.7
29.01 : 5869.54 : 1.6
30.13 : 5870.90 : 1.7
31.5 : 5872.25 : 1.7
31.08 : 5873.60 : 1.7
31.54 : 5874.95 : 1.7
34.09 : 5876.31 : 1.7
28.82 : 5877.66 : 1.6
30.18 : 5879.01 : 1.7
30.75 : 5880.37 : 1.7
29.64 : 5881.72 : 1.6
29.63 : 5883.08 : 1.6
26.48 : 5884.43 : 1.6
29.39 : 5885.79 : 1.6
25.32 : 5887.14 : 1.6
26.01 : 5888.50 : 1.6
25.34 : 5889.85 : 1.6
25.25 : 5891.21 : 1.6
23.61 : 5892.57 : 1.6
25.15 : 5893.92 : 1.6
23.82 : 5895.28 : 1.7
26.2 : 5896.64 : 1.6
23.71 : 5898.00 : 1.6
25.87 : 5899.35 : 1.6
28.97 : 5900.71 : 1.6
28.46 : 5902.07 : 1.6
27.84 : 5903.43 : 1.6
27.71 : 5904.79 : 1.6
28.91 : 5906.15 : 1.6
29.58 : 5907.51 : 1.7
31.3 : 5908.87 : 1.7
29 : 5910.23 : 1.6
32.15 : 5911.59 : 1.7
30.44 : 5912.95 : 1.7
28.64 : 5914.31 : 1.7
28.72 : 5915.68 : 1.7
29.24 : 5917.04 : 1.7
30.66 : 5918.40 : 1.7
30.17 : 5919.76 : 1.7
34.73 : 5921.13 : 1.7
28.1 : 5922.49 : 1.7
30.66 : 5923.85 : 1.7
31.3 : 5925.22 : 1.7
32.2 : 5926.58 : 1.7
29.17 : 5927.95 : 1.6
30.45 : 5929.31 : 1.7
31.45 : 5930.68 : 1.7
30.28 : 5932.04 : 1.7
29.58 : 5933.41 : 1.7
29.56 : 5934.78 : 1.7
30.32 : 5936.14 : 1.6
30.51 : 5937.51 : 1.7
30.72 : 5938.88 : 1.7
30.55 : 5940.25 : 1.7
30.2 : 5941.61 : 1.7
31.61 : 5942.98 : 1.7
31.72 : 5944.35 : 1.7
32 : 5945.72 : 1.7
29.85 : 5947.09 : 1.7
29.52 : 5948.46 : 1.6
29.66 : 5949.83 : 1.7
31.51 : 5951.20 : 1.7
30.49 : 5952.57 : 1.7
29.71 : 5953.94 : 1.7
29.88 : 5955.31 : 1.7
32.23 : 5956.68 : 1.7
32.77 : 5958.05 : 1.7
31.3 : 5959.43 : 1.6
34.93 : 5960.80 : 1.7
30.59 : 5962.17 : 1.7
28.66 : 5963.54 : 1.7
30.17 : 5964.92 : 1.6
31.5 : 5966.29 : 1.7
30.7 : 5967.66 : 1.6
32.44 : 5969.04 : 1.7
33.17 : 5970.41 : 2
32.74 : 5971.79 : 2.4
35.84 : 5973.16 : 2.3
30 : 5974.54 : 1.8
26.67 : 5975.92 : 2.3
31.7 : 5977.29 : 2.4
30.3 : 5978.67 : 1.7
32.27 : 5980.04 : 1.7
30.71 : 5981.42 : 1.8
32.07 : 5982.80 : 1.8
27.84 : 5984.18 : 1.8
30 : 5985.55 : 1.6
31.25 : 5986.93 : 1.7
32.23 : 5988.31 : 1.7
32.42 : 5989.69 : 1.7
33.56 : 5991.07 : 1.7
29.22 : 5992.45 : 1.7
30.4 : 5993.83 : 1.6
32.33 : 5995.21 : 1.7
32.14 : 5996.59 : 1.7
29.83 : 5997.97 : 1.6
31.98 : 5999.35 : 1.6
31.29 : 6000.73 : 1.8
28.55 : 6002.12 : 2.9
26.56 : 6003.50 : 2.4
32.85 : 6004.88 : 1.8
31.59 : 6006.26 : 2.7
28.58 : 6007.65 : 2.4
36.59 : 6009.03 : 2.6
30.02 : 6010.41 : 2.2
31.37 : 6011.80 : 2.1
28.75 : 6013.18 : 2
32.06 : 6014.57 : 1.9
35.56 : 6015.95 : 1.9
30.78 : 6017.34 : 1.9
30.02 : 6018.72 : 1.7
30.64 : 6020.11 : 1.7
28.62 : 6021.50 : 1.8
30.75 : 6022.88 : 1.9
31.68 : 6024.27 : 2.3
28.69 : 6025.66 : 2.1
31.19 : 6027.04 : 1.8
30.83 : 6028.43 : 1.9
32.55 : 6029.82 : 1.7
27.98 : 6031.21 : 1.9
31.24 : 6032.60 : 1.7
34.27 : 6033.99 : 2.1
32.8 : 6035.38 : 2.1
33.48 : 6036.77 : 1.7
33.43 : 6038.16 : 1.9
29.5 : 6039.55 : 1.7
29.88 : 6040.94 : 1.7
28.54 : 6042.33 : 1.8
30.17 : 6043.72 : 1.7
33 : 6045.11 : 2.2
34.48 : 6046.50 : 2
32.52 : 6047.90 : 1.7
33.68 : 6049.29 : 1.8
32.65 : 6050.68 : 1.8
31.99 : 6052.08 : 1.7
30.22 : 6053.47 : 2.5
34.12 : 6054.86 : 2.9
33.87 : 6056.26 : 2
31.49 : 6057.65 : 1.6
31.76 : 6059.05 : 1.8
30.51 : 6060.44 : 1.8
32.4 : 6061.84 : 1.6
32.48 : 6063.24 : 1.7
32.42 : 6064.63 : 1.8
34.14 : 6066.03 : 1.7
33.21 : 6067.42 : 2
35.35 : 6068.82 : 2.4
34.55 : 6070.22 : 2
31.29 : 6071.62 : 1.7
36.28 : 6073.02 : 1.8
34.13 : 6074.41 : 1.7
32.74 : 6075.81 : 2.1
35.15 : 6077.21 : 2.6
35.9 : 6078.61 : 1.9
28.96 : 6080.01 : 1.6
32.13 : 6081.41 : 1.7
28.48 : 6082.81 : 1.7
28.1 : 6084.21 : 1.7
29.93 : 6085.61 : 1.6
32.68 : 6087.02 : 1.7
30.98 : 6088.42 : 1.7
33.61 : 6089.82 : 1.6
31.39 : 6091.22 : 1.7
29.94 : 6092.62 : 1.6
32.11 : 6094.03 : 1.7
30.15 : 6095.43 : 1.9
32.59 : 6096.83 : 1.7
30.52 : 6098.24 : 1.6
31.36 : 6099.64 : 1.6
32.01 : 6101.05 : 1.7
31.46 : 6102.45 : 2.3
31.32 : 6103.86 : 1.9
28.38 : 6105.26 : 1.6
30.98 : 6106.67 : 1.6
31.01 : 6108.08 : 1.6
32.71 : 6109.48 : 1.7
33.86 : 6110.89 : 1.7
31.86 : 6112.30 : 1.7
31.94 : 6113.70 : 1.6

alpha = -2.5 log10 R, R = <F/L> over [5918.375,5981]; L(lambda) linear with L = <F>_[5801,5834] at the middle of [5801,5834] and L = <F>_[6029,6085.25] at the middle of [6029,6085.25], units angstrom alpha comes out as 0.044 mag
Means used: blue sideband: 32.2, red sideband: 32.3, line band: 31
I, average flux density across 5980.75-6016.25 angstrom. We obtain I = 31.1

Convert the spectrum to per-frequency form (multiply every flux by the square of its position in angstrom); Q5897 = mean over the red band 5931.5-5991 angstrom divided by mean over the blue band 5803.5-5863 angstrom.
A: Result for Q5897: 1.03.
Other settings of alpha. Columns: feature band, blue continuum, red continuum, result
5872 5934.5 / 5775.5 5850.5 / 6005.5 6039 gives 0.094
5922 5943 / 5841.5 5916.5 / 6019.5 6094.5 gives -0.015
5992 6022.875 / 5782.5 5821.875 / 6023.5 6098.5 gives 0.038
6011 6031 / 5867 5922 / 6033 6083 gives 0.030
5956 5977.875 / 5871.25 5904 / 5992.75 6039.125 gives -0.059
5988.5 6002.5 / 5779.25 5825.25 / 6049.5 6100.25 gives 0.029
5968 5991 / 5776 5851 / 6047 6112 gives 0.020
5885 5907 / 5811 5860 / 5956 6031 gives 0.183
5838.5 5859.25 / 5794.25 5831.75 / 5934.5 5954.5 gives 0.047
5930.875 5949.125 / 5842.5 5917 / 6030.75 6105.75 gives -0.016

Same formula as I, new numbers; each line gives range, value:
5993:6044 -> 31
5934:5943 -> 30.4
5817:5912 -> 29.8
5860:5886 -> 30.2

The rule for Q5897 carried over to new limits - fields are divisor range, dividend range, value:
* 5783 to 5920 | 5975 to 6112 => 1.11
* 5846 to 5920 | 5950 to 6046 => 1.11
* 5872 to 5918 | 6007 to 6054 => 1.16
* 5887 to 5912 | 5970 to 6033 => 1.19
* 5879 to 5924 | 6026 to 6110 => 1.20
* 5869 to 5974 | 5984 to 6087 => 1.10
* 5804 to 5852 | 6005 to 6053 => 1.06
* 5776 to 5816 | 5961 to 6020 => 1.05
